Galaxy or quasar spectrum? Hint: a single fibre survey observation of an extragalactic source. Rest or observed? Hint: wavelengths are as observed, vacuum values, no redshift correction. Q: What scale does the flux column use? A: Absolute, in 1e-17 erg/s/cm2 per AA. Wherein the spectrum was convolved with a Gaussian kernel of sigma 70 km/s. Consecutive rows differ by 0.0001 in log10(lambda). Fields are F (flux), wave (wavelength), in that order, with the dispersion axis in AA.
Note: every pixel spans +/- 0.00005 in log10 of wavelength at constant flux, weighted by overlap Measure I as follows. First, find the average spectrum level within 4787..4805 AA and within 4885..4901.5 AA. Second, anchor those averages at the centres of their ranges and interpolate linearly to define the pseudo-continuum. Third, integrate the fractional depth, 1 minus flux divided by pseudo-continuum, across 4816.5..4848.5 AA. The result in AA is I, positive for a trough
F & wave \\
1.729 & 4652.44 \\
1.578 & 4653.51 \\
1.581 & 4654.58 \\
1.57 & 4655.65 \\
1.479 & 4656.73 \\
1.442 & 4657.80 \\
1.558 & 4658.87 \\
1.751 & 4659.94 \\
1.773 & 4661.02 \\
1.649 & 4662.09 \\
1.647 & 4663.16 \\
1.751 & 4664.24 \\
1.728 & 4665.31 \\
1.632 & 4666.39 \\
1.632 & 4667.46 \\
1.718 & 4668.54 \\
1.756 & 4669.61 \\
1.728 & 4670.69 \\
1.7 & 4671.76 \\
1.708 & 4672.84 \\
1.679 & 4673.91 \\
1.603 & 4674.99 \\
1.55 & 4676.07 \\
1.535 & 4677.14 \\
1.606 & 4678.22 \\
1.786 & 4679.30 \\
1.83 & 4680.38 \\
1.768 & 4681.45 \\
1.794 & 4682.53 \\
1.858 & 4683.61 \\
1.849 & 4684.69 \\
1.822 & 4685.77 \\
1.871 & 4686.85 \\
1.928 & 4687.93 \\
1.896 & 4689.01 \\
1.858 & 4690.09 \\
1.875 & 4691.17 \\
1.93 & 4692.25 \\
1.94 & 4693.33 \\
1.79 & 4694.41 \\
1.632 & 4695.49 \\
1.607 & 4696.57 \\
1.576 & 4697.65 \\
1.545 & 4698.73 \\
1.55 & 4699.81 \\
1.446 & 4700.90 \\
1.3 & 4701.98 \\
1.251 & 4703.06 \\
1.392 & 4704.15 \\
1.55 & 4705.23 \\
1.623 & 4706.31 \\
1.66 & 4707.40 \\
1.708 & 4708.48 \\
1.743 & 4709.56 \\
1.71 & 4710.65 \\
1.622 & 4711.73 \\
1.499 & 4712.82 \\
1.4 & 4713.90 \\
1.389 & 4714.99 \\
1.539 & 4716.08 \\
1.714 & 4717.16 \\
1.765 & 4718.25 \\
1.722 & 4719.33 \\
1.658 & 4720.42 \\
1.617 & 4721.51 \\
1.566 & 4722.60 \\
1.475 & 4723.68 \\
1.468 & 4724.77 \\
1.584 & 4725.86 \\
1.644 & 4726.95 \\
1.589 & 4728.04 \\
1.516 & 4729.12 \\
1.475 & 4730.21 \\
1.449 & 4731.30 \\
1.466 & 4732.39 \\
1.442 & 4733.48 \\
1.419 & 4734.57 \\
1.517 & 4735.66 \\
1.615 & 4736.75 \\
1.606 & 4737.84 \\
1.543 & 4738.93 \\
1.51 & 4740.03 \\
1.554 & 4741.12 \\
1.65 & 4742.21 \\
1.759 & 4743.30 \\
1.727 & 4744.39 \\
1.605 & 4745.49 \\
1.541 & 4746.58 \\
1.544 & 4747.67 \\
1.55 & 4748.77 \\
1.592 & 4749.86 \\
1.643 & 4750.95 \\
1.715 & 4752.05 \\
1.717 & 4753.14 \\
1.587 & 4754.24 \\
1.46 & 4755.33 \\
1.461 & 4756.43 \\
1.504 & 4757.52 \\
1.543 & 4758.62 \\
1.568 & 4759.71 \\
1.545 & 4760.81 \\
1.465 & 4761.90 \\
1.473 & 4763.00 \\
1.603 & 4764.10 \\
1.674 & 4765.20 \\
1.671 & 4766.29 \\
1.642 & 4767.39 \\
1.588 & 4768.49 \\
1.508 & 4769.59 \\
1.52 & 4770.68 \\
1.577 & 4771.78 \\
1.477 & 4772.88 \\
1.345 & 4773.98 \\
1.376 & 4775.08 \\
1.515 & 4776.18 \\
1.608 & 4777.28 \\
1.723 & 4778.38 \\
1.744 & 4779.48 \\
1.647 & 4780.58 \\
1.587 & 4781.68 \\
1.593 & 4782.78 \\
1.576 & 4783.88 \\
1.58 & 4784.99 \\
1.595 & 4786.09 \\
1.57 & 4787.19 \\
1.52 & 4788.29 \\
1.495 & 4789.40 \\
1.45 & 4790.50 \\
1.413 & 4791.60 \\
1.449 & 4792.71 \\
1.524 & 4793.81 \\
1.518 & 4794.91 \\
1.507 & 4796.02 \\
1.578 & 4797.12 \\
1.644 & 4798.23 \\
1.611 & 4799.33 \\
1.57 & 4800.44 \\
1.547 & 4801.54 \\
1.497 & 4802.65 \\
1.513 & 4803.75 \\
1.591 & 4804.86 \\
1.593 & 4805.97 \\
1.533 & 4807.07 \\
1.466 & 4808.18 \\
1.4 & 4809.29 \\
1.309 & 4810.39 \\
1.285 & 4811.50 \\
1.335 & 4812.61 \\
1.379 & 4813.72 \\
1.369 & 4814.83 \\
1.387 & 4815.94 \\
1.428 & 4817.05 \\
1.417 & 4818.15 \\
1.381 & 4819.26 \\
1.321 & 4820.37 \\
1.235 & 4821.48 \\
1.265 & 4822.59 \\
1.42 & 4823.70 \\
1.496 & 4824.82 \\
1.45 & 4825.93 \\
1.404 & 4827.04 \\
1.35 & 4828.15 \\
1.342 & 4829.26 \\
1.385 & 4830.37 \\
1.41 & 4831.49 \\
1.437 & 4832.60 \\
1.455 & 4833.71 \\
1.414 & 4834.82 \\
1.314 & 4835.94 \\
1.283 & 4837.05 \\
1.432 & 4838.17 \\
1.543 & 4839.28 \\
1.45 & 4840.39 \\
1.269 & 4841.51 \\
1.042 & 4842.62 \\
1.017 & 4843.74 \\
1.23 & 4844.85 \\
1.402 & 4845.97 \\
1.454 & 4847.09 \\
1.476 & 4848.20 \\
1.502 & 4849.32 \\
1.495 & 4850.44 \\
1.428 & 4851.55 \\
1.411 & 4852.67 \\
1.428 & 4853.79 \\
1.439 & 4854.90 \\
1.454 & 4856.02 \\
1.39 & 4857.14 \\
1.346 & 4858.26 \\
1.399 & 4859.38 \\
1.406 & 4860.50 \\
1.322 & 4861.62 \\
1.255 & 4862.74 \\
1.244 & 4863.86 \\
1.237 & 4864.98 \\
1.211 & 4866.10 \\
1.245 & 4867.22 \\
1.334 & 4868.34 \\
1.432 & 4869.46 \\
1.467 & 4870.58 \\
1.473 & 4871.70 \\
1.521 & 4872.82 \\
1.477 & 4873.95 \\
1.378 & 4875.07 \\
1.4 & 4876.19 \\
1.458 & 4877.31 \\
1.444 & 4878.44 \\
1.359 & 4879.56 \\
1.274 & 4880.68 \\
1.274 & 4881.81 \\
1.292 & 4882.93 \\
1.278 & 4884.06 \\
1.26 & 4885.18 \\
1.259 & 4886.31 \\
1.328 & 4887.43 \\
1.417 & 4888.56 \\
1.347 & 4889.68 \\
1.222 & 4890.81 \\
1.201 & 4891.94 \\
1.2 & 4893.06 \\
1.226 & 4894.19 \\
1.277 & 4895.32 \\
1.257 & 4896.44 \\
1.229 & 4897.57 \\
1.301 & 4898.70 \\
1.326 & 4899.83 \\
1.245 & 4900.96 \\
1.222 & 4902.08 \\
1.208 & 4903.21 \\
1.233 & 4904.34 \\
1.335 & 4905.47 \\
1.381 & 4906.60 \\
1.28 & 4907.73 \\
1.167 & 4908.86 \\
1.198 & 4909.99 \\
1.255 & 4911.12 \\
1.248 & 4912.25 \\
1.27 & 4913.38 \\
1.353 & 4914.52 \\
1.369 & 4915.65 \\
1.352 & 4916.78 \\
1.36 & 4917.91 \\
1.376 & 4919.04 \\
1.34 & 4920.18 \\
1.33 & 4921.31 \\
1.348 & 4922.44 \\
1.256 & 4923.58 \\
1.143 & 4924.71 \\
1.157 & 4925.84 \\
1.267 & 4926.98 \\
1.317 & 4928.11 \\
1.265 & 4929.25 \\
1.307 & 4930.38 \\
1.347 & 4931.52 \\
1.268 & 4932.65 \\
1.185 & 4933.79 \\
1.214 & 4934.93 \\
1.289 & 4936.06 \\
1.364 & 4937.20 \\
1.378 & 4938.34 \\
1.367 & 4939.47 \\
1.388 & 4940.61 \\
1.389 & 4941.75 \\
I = 1.6 AA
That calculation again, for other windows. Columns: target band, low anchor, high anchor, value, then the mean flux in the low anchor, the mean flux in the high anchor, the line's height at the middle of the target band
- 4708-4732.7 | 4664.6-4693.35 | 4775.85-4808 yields 1.6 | 1.76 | 1.56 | 1.69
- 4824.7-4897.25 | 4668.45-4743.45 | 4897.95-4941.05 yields 1.5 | 1.63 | 1.29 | 1.38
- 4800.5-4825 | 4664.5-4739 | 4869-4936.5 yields 0.6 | 1.64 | 1.3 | 1.45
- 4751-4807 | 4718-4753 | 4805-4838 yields -2.7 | 1.58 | 1.39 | 1.48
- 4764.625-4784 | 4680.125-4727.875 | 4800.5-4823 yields -1.0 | 1.66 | 1.42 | 1.5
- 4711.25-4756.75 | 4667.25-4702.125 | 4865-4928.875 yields 1.5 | 1.72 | 1.31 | 1.63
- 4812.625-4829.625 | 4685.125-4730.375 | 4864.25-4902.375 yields 0.7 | 1.63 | 1.32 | 1.43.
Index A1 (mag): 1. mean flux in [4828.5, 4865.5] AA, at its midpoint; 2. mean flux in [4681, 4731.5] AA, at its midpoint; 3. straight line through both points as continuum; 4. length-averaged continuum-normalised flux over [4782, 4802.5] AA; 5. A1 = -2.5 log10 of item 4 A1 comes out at -0.05 mag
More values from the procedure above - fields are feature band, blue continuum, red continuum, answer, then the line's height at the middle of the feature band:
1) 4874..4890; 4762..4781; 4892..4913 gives -0.03 mag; 1.3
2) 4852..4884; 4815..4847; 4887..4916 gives -0.05 mag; 1.31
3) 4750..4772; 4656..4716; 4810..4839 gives -0.05 mag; 1.51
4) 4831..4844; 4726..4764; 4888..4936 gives 0.05 mag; 1.4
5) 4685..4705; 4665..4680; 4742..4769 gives -0.02 mag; 1.65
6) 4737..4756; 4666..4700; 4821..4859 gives -0.01 mag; 1.59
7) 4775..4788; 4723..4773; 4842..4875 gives -0.07 mag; 1.5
